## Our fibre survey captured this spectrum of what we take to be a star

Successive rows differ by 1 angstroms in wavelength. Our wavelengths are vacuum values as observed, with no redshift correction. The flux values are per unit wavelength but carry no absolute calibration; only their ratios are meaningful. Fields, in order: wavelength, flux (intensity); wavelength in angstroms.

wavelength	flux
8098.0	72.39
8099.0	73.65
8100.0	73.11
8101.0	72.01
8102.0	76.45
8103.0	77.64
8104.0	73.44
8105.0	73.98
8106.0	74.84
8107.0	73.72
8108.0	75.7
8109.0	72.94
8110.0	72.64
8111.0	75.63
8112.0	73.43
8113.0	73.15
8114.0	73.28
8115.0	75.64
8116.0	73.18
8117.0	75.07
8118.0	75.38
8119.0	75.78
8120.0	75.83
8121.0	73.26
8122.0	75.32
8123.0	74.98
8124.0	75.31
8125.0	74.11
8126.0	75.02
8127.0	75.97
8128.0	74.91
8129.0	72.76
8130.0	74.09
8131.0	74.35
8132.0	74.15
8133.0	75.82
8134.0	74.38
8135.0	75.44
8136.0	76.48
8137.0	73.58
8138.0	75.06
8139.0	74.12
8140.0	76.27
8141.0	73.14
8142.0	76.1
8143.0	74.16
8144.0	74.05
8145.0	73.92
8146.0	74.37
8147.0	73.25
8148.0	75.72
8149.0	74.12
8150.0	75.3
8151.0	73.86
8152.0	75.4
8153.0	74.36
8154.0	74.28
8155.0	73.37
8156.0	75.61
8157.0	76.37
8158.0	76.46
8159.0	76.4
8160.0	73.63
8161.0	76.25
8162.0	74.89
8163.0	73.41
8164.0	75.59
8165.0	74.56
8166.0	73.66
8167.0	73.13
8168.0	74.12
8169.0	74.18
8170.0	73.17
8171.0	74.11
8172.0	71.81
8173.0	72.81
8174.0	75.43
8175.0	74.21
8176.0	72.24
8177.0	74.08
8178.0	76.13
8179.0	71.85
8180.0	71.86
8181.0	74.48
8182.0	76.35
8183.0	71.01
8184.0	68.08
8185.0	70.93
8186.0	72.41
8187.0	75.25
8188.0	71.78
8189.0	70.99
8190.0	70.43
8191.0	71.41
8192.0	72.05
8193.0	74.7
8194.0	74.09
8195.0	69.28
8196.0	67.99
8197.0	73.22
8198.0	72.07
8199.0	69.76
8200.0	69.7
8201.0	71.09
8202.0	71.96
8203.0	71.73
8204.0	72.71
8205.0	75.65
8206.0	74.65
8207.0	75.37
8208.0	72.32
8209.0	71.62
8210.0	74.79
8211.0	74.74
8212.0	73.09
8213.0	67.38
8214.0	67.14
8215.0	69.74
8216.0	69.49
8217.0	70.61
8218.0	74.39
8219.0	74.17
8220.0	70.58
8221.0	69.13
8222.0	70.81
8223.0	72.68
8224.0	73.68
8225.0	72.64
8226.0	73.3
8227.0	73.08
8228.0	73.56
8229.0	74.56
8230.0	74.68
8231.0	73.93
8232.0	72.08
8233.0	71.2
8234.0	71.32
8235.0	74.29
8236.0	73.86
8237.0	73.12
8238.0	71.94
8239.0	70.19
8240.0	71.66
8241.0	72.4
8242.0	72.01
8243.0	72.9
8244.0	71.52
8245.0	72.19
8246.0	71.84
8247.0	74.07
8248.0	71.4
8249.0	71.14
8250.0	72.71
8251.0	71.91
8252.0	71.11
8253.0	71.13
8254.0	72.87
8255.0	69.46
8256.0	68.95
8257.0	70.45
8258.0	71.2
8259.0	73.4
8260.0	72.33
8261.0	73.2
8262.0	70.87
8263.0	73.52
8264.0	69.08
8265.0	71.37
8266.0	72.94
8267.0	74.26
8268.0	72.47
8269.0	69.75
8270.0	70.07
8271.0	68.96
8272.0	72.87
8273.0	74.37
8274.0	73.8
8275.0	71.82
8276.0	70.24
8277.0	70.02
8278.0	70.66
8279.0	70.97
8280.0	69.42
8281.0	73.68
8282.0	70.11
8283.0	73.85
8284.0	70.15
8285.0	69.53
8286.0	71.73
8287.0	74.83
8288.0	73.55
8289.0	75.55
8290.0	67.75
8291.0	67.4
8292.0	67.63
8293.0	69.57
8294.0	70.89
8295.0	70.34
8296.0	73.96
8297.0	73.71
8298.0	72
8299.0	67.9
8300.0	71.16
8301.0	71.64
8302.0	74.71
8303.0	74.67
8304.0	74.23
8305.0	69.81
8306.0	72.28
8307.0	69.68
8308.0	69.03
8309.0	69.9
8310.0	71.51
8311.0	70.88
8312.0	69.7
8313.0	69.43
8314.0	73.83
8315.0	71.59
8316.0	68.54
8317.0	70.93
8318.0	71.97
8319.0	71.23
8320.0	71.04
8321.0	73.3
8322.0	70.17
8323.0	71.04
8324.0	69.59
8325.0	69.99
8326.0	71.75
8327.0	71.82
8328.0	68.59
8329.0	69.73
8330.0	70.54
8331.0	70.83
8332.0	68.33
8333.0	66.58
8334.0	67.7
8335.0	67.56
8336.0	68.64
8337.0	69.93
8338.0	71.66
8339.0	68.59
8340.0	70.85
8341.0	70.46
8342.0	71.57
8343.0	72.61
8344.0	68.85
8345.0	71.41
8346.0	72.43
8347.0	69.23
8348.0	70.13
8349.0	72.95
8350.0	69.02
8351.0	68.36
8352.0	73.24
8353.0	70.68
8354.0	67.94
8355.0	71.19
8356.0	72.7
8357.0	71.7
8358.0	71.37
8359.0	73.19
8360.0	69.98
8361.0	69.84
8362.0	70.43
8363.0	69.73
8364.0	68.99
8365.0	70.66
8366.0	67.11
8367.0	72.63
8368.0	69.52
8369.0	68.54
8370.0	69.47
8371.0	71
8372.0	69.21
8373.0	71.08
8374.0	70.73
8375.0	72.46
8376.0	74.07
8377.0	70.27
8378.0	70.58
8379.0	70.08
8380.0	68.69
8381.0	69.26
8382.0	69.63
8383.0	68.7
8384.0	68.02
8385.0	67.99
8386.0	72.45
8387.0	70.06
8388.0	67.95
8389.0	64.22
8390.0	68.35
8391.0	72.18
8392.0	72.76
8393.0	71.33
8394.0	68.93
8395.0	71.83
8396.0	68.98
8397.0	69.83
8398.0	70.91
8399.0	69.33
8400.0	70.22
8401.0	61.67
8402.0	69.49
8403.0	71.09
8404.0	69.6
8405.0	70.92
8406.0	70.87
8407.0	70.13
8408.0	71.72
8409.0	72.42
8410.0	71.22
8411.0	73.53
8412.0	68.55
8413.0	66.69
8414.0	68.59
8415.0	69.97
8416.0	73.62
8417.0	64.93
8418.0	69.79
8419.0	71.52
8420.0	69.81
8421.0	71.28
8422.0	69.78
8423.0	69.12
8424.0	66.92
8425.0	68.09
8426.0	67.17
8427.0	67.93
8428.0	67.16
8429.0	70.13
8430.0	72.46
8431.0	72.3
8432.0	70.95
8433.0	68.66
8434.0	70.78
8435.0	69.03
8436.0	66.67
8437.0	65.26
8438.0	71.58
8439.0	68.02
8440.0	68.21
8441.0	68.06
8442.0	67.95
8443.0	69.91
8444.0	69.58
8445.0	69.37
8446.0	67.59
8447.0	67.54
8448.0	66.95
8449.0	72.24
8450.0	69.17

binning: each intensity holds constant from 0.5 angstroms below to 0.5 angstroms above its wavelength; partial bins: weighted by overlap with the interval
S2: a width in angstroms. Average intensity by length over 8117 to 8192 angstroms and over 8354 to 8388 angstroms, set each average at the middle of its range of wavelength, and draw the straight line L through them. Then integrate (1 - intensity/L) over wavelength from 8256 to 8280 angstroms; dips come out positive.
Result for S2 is 0.2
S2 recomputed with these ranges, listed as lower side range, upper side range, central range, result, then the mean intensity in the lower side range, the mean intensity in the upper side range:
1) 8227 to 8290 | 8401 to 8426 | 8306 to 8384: 0.42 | 72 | 69.8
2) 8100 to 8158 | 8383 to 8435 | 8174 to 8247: 0.86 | 74.6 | 69.7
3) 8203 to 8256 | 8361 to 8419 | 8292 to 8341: 0.21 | 72.2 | 69.9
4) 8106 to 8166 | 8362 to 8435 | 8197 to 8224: 0.52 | 74.7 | 69.8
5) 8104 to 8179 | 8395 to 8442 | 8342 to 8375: 0.00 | 74.5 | 69.5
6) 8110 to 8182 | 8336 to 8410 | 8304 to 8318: 0.13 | 74.5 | 70.2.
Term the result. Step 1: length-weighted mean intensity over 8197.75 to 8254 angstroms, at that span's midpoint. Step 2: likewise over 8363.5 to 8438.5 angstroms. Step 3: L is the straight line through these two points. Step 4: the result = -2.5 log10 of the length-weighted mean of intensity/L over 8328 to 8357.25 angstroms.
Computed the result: 0.01 mag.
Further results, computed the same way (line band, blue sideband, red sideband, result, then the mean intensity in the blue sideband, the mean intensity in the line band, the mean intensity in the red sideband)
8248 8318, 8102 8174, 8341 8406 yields 0.01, 74.6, 71.4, 70.2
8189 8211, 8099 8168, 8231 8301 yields 0.01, 74.6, 72.2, 71.6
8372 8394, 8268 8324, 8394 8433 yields 0.00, 71.3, 70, 69.7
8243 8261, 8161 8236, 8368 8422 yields 0.00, 72.6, 71.7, 69.9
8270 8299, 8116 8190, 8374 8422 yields 0.01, 74.2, 71.3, 69.9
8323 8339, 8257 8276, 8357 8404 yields 0.02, 71.9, 69.6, 69.9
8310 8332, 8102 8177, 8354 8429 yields 0.01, 74.5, 70.7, 69.9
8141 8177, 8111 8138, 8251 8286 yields -0.01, 74.7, 74.4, 71.4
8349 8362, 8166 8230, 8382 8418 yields -0.01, 72.4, 70.8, 69.7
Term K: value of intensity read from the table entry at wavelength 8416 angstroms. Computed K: 73.62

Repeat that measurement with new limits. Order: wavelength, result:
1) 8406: 70.87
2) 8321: 73.3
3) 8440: 68.21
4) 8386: 72.45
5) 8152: 75.4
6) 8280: 69.42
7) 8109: 72.94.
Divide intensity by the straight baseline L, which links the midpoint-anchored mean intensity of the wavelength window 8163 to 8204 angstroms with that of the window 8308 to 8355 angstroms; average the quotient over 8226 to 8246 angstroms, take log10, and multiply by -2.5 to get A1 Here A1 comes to -0.01 mag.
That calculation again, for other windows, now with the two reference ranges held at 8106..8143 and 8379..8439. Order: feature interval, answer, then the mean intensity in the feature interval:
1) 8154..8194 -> 0.00 mag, 73.6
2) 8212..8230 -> 0.02 mag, 71.7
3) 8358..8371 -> 0.00 mag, 70.1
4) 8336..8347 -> 0.00 mag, 70.7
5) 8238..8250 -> 0.01 mag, 72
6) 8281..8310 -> 0.00 mag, 71.4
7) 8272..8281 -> 0.00 mag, 71.6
